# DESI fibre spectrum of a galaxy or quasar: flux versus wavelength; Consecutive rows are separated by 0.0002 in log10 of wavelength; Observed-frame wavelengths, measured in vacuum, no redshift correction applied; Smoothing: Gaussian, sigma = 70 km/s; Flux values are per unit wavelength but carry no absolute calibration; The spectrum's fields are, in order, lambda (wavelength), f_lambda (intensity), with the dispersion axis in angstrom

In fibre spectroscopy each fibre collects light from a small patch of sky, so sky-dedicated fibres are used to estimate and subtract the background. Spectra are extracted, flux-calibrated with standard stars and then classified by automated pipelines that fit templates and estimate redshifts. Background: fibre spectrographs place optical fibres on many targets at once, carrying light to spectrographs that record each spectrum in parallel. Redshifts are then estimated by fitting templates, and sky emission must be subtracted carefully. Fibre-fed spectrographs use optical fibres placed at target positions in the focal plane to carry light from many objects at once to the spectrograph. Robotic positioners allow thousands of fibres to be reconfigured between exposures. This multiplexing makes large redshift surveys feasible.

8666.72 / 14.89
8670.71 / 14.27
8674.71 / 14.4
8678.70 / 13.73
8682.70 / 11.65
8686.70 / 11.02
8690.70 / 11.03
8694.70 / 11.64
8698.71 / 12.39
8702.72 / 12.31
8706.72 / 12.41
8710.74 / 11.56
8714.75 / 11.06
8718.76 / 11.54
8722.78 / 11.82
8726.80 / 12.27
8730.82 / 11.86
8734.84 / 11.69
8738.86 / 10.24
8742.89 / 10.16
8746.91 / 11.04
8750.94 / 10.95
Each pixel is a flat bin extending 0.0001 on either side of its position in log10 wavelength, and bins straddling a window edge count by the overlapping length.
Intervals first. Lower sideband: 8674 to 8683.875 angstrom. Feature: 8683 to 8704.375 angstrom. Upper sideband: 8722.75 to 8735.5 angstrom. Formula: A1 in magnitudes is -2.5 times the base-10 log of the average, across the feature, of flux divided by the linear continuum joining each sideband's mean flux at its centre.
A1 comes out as 0.11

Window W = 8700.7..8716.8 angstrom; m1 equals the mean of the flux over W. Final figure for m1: 11.8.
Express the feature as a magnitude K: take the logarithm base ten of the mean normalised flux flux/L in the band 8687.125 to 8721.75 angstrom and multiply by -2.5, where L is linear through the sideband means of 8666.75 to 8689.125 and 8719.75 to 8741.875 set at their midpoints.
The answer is 0.05 mag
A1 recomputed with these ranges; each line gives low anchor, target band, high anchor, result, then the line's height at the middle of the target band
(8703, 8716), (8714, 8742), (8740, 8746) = -0.05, 11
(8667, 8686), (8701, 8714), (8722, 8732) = 0.05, 12.6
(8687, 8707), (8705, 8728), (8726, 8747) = -0.02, 11.5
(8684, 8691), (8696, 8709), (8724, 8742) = -0.10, 11.2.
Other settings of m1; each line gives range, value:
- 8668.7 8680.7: 14.1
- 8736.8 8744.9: 10.2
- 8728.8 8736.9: 11.8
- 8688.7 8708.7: 12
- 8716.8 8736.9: 11.8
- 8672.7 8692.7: 12.4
